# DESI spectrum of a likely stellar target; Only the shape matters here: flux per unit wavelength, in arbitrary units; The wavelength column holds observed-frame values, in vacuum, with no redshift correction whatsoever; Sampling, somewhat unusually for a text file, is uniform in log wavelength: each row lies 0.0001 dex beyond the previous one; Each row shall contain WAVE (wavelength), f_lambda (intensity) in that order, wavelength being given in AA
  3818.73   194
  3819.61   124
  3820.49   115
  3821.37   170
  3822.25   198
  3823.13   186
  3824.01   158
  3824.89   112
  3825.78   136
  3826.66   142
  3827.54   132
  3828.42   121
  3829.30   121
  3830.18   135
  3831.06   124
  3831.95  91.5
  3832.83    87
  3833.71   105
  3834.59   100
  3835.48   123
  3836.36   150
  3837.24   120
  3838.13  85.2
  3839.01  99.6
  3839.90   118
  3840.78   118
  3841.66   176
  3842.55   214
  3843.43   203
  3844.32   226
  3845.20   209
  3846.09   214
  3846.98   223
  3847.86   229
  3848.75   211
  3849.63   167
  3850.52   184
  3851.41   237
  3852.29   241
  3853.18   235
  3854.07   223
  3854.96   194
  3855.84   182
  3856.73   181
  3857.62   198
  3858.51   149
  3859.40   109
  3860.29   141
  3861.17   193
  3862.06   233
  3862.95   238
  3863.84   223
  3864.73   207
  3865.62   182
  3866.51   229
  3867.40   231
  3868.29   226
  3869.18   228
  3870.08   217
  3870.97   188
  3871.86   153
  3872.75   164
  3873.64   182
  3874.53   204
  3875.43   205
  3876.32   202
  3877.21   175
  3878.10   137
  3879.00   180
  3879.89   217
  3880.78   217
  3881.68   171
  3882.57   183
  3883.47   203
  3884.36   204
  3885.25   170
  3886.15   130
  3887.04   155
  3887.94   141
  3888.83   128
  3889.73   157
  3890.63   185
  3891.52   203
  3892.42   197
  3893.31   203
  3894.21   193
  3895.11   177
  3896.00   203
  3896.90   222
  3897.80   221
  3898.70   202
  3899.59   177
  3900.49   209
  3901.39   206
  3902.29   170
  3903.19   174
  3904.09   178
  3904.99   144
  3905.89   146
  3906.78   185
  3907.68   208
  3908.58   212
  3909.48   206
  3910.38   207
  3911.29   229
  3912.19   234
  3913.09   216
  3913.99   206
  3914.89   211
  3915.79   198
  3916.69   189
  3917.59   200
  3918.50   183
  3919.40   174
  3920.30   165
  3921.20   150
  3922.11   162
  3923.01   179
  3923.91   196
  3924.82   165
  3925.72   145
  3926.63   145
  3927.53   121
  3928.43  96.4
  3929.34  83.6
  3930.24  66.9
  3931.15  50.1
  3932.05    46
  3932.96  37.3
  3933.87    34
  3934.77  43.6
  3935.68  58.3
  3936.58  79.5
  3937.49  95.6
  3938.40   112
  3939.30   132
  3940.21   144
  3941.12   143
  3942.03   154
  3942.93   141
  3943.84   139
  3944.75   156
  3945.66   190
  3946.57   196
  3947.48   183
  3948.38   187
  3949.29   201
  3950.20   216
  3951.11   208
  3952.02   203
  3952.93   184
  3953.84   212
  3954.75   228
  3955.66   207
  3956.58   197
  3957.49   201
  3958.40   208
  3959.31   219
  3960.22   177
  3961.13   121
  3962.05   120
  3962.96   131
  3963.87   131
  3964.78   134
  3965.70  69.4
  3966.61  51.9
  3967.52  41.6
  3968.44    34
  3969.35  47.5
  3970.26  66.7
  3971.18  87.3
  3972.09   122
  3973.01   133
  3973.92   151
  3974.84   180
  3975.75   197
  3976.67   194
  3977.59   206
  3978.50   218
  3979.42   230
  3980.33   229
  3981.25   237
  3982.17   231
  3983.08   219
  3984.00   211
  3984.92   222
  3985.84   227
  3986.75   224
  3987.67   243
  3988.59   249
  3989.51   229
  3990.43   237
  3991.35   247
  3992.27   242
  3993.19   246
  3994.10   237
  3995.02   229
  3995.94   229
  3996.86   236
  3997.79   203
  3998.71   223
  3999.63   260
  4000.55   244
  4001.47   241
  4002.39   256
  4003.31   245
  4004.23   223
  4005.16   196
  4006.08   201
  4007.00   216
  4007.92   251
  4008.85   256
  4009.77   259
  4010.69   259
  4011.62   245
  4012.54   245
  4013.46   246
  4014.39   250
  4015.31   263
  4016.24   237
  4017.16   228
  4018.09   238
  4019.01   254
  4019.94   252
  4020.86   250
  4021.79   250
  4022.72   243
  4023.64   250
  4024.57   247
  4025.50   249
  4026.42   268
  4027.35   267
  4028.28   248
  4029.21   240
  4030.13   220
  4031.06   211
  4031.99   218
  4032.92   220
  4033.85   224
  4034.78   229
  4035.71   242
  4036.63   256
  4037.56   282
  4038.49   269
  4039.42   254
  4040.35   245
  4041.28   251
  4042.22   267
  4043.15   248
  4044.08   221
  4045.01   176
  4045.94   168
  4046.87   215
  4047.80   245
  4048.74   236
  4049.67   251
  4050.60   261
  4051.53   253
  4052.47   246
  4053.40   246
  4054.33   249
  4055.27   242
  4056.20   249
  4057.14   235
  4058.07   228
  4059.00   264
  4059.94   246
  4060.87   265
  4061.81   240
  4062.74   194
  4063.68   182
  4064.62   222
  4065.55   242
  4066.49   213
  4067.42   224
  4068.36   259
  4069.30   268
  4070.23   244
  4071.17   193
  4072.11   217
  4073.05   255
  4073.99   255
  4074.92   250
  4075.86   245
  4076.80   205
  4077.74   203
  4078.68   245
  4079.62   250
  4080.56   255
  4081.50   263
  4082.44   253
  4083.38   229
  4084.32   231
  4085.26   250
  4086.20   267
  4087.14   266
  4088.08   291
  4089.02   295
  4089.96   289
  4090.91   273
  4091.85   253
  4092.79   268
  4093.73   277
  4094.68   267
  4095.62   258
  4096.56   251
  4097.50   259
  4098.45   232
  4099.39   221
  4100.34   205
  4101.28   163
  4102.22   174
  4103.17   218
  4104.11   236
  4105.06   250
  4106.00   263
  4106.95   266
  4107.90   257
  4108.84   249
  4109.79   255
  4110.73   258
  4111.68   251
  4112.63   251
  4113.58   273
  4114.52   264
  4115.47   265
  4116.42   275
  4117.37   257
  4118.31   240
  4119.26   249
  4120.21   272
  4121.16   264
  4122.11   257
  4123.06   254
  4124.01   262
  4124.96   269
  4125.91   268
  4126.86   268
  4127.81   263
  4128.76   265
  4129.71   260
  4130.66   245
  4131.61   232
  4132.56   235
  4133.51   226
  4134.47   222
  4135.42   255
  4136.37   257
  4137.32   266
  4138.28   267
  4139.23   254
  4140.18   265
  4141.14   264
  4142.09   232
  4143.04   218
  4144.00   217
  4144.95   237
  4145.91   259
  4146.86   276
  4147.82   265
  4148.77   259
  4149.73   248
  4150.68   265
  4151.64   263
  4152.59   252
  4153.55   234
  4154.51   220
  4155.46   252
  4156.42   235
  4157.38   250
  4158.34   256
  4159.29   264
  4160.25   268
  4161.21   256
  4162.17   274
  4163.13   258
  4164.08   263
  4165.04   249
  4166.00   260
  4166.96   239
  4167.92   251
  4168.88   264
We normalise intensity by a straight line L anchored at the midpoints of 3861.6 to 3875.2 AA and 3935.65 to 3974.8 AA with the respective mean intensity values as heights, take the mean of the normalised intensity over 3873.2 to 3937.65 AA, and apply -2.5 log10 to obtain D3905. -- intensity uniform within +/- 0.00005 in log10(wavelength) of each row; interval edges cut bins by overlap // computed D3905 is 0.10 mag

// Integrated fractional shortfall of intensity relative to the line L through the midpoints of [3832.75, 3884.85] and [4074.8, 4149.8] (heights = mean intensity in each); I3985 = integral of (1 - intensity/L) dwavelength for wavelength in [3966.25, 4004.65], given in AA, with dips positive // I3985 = 3.7 AA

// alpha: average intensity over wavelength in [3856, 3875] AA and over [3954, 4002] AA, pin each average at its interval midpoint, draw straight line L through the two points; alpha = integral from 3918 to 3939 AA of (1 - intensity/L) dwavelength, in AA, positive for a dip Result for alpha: 8.54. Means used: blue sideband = 194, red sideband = 187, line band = 113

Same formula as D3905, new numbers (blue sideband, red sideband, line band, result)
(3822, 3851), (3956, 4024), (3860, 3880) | -0.212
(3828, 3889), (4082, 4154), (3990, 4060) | -0.072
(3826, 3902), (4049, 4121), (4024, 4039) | -0.063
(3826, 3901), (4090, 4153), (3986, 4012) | -0.096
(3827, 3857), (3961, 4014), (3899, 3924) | -0.060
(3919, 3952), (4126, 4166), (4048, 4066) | -0.186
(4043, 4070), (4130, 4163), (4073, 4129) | -0.044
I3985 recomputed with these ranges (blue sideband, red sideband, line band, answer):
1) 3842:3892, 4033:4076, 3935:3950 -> 4.78 AA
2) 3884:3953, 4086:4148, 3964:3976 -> 5.55 AA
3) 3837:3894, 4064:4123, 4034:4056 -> -0.62 AA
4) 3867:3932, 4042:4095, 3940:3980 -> 8.54 AA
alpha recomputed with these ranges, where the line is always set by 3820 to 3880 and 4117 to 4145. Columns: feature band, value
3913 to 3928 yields 1.34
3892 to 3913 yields -0.90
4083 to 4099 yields -1.44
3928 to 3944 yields 8.62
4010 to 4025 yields -1.87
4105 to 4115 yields -0.51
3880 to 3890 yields 0.67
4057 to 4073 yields 0.08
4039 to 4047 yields -0.02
